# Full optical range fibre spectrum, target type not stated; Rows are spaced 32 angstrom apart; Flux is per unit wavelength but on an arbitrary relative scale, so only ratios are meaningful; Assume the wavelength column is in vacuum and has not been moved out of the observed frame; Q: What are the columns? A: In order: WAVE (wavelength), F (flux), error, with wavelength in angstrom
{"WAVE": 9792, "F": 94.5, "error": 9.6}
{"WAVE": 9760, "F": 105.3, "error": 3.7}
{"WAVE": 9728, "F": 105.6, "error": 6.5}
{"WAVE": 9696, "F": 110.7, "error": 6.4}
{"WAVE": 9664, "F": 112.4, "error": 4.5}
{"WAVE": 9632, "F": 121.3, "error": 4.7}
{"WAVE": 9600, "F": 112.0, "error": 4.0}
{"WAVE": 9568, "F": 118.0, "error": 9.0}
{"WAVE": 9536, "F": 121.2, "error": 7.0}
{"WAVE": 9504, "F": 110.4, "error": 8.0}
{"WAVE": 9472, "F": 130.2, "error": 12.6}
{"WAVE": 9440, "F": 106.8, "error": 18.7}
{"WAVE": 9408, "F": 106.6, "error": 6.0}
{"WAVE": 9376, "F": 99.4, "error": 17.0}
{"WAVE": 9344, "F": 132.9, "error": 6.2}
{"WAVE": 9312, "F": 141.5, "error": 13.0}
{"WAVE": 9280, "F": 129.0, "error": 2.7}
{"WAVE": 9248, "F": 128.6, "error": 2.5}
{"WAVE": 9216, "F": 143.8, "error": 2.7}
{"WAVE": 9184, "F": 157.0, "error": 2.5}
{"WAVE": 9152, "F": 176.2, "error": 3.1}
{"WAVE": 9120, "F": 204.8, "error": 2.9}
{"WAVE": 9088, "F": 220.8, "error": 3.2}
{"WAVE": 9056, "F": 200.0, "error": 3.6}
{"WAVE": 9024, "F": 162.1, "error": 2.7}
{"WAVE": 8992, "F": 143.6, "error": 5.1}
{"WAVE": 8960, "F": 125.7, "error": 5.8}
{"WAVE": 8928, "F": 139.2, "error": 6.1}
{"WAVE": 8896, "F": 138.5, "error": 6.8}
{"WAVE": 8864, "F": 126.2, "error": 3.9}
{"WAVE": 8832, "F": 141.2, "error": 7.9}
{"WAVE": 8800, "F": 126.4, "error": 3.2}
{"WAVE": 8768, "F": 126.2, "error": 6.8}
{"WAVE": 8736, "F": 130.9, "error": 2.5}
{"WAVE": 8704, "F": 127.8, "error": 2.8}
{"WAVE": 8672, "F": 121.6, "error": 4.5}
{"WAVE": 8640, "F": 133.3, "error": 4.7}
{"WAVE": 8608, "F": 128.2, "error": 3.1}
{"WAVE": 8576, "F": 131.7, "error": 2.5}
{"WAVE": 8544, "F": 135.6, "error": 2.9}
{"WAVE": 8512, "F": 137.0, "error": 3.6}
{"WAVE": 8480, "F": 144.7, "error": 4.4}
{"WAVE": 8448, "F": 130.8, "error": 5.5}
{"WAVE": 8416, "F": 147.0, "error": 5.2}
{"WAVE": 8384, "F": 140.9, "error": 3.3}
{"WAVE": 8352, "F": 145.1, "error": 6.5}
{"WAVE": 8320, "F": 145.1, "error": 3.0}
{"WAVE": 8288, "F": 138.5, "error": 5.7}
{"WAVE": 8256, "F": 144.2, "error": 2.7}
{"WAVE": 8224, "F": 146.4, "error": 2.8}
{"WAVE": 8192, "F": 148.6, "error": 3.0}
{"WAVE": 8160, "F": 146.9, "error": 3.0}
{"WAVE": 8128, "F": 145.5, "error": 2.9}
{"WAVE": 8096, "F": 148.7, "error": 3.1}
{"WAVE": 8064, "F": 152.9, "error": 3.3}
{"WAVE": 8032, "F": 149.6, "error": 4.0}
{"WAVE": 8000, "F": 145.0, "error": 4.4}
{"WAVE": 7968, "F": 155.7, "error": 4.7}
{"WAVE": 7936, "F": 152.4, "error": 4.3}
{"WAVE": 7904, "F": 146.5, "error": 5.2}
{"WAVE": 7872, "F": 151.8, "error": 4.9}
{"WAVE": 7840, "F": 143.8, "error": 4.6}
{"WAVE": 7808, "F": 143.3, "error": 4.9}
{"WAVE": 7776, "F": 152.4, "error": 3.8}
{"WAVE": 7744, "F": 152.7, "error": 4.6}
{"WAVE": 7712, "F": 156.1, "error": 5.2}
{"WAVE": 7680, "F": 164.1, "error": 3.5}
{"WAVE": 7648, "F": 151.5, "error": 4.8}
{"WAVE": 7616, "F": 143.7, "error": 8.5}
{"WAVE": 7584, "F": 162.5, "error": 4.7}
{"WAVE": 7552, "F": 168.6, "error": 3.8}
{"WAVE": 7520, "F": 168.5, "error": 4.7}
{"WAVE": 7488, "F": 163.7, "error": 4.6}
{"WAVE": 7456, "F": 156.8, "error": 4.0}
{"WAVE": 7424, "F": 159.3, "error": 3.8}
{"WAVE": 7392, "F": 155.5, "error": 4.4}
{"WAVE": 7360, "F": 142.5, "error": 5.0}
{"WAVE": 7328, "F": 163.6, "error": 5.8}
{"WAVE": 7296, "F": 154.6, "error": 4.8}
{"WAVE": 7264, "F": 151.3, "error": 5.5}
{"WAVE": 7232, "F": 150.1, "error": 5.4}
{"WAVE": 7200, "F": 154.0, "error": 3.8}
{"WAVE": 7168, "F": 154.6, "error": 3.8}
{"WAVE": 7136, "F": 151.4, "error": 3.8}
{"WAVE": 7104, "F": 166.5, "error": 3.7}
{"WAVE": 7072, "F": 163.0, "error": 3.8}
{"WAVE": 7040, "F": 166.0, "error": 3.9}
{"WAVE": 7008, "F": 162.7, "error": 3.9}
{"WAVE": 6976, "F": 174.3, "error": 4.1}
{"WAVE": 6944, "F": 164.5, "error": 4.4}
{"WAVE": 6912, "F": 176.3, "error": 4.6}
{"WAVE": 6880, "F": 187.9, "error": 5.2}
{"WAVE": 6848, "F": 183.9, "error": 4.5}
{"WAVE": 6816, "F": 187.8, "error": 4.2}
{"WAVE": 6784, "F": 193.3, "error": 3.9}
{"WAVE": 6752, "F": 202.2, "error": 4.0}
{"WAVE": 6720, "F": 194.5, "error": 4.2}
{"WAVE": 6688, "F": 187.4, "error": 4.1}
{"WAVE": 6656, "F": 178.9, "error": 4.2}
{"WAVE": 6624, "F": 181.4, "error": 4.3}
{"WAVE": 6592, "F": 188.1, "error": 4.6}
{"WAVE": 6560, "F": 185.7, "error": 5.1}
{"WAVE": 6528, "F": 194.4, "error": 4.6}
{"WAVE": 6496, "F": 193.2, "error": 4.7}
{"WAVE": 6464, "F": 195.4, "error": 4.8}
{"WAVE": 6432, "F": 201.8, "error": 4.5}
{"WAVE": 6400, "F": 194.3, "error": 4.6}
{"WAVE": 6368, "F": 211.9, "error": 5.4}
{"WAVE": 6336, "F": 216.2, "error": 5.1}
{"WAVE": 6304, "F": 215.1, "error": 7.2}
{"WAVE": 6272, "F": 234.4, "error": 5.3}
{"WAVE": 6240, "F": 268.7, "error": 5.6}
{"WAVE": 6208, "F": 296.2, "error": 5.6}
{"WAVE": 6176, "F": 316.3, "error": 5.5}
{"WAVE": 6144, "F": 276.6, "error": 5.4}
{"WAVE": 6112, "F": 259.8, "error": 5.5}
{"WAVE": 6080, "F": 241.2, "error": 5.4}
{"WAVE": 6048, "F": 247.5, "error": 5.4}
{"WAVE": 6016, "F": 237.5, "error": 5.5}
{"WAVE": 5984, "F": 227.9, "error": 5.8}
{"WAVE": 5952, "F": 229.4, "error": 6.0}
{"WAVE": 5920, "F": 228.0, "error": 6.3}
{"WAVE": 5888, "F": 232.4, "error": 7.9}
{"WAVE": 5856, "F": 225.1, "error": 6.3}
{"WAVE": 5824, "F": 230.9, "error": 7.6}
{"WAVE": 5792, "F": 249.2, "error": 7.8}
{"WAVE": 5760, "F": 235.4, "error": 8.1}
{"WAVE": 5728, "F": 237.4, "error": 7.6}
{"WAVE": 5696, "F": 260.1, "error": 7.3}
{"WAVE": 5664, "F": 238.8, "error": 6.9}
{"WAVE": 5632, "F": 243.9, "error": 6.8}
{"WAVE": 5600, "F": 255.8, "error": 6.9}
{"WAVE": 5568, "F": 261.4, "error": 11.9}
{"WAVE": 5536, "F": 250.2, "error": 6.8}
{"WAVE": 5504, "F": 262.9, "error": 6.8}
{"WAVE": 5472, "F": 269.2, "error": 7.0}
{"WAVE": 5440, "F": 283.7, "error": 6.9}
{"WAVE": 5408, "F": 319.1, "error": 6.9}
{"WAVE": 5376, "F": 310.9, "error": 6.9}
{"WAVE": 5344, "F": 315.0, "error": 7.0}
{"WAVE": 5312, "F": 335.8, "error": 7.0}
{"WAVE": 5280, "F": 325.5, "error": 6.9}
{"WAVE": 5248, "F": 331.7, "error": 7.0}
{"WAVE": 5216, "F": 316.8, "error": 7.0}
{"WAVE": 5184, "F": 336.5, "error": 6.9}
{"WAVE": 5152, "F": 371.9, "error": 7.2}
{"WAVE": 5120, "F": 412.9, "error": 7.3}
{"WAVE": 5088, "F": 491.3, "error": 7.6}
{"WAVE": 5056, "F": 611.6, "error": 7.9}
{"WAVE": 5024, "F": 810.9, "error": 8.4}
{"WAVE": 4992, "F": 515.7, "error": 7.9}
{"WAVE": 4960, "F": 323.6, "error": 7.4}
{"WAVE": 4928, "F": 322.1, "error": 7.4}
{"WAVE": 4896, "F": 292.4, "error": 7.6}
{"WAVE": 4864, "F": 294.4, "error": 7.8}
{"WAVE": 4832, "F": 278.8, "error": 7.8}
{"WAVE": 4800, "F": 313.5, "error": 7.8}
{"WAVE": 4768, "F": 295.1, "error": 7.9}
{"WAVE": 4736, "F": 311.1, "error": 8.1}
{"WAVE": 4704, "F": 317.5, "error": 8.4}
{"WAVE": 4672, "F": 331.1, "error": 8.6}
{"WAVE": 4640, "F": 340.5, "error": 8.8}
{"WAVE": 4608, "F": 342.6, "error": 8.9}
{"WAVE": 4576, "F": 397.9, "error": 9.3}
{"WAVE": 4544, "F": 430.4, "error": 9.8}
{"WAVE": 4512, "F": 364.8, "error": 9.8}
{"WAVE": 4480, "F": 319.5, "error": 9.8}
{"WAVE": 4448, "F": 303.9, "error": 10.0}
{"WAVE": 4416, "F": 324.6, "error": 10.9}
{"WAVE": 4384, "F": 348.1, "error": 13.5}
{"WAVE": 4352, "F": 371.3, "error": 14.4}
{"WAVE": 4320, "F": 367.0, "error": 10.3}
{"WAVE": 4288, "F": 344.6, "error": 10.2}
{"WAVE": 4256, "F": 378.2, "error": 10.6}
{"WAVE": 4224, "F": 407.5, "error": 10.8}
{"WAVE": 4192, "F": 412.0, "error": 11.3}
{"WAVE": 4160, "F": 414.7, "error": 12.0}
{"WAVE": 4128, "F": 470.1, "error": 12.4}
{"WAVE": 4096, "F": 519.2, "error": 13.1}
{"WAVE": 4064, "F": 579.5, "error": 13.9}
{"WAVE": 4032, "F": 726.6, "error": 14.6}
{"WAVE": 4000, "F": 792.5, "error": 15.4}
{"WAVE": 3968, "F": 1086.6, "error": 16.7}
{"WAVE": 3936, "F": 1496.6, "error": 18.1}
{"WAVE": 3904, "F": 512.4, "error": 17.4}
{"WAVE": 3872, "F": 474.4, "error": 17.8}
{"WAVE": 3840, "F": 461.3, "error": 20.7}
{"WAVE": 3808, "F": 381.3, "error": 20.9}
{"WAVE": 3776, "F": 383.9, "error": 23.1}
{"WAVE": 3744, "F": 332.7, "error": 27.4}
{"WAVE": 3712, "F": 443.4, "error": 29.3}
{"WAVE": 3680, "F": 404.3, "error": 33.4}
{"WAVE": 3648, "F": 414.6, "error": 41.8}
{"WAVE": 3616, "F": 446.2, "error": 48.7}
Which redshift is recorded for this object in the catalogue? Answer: 2.25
